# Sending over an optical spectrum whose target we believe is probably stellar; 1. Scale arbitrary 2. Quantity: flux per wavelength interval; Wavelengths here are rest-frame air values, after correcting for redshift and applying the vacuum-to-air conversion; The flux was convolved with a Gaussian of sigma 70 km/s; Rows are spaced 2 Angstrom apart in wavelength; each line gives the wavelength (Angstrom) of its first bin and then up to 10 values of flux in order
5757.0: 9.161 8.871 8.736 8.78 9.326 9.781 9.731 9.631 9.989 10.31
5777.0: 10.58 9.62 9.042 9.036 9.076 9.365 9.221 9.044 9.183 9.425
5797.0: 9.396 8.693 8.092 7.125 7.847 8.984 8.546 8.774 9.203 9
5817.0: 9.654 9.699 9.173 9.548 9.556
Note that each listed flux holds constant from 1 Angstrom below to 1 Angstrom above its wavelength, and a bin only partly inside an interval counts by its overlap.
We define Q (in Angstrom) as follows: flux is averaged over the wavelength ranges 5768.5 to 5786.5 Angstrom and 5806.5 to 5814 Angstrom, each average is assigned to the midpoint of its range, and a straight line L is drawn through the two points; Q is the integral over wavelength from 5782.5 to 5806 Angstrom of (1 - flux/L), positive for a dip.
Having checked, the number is 1.2 Angstrom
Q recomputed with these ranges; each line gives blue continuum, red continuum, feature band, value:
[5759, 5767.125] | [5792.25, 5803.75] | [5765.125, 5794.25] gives -2.2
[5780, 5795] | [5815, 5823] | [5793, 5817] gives 1.6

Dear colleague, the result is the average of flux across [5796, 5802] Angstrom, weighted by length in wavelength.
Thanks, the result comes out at 8.73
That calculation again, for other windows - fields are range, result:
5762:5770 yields 9.4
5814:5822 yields 9.38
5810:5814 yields 8.99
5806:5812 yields 8.77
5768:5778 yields 10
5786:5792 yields 9.21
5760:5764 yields 8.76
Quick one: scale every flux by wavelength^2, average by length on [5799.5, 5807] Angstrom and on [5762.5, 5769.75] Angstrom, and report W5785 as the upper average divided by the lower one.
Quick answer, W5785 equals 0.85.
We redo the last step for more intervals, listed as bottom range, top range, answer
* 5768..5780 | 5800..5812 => 0.83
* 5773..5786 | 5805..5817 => 0.93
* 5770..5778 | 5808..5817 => 0.90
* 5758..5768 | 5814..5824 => 1.05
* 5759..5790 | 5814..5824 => 1.01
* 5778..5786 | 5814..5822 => 1.03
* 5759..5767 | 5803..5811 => 0.94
